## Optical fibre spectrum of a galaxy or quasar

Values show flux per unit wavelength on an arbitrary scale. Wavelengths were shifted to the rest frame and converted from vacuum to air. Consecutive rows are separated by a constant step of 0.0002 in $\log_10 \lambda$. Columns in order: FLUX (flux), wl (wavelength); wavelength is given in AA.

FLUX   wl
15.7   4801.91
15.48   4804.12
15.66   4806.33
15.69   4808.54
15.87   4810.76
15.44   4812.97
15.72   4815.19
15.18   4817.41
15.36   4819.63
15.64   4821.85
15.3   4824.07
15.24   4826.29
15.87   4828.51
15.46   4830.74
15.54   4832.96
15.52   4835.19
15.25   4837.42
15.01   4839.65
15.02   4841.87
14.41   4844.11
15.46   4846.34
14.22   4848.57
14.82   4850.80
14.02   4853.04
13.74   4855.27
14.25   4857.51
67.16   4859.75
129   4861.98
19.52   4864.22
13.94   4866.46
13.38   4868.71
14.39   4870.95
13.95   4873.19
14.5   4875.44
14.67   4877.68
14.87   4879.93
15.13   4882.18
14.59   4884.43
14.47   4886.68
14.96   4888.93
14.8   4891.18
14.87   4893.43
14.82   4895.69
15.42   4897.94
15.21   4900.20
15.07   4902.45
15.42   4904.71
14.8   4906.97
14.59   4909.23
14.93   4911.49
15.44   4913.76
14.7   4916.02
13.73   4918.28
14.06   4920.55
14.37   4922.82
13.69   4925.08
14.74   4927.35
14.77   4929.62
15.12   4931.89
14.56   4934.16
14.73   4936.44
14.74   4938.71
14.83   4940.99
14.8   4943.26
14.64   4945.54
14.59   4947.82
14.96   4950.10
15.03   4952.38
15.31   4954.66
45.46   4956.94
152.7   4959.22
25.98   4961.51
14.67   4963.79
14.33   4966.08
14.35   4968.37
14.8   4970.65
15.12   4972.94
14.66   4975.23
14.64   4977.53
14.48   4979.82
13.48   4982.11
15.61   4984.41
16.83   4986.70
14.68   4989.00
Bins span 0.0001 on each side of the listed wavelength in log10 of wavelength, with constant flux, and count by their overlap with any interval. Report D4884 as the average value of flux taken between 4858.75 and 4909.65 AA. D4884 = 22.1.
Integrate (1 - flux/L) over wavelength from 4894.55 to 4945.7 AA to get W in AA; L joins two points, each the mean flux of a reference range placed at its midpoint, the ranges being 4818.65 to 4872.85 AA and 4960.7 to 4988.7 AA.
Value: 9.8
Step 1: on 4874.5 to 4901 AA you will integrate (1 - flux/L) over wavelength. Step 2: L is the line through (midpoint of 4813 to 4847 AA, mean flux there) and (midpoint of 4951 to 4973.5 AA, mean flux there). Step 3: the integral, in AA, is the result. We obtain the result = 9.4 AA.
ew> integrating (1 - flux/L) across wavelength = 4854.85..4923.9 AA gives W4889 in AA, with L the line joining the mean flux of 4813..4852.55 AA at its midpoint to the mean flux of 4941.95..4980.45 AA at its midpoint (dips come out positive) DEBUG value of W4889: -4.4 AA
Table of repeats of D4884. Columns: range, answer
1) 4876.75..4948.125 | 14.8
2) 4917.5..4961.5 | 23.7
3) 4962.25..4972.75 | 15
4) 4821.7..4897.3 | 19.8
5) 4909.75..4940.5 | 14.6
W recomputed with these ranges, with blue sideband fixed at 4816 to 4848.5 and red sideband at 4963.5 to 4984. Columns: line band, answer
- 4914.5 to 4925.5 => 0.47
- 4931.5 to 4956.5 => -1.72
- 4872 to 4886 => 0.39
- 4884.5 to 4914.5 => -0.09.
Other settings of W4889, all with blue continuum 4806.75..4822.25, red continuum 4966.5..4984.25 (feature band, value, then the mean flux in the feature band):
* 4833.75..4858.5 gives 1.0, 14.7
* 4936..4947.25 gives 0.0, 14.7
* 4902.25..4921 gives 0.2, 14.8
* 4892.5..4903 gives 0.0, 15.1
